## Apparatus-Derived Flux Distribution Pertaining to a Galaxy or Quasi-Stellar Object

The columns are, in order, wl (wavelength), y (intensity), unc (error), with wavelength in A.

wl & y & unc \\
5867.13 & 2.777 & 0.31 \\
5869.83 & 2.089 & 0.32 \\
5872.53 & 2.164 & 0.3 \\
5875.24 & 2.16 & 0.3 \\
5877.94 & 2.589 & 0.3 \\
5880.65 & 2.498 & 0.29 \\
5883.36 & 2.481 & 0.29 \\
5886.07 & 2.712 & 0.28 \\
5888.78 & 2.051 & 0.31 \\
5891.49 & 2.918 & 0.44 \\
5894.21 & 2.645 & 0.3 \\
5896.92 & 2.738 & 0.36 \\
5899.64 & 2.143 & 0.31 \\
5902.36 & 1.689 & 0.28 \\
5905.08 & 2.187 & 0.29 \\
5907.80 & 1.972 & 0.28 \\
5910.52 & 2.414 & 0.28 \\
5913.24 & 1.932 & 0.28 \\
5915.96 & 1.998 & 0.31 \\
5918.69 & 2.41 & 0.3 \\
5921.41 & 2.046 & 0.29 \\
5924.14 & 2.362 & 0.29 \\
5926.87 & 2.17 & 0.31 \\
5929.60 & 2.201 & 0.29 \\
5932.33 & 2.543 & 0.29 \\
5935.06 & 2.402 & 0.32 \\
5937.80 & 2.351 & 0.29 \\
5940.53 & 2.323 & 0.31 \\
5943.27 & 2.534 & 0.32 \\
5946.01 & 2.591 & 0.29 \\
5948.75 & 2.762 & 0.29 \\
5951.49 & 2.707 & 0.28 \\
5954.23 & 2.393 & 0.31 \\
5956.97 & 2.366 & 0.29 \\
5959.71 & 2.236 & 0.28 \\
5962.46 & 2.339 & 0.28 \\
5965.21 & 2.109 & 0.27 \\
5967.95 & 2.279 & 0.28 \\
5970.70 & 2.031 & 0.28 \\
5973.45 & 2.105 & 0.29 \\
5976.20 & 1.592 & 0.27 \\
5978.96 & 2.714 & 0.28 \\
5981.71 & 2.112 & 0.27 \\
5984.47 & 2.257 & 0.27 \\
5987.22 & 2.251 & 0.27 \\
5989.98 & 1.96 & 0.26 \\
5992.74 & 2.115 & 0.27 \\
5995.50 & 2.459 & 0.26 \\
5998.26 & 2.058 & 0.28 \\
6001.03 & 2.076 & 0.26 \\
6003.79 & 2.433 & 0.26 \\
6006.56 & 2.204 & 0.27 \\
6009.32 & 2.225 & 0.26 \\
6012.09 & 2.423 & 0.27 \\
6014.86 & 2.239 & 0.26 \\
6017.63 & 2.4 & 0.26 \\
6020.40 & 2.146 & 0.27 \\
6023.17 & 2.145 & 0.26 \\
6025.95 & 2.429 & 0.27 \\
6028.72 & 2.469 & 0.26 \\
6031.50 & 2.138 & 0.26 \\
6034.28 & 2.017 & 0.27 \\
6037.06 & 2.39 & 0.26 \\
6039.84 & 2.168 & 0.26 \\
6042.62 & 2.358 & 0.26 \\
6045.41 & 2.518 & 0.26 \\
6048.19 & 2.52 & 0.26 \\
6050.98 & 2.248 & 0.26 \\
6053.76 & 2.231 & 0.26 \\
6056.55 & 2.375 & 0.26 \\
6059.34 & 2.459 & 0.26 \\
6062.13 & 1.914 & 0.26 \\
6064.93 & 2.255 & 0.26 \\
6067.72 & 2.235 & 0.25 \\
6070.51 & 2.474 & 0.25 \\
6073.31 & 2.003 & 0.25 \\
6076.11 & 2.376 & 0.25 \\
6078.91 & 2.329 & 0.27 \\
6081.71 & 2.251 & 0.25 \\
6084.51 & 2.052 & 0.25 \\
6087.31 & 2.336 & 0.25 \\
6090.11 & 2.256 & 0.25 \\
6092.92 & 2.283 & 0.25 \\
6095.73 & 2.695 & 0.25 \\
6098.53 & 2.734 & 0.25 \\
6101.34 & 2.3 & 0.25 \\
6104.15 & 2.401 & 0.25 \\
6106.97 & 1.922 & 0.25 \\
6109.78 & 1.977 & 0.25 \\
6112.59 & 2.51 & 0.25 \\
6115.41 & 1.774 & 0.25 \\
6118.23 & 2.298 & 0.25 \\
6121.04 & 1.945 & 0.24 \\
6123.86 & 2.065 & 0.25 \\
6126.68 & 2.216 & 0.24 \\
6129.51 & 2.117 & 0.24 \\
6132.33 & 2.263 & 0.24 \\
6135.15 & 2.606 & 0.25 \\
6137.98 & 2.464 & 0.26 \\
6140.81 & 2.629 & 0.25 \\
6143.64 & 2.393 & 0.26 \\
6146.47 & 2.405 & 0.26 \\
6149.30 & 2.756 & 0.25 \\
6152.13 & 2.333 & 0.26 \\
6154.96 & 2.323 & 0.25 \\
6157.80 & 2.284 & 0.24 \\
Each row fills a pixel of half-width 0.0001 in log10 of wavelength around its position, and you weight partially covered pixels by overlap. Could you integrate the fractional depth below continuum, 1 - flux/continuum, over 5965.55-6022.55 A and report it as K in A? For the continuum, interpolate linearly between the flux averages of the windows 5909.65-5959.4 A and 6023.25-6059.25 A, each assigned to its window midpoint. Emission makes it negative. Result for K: 3.3 A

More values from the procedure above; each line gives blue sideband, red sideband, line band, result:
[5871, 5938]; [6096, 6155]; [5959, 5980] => 1.32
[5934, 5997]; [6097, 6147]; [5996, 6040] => 0.77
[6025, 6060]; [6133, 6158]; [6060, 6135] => 5.13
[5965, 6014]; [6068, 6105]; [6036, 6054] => -0.61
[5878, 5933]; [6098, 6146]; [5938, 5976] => -0.73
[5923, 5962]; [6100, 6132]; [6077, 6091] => -0.35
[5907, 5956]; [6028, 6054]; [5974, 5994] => 1.58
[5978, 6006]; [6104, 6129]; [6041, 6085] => -2.61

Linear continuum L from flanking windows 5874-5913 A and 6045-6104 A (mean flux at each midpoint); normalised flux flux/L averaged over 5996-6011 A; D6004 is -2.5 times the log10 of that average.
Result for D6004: 0.06 mag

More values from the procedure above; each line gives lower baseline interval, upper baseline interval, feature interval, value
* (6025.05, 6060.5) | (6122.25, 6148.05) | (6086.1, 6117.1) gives 0.03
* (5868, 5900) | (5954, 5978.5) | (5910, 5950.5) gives -0.02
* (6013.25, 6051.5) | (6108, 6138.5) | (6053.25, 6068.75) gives 0.01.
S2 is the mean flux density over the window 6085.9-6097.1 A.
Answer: 2.39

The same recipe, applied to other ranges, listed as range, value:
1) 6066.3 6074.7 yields 2.24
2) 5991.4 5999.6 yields 2.21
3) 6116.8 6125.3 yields 2.1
